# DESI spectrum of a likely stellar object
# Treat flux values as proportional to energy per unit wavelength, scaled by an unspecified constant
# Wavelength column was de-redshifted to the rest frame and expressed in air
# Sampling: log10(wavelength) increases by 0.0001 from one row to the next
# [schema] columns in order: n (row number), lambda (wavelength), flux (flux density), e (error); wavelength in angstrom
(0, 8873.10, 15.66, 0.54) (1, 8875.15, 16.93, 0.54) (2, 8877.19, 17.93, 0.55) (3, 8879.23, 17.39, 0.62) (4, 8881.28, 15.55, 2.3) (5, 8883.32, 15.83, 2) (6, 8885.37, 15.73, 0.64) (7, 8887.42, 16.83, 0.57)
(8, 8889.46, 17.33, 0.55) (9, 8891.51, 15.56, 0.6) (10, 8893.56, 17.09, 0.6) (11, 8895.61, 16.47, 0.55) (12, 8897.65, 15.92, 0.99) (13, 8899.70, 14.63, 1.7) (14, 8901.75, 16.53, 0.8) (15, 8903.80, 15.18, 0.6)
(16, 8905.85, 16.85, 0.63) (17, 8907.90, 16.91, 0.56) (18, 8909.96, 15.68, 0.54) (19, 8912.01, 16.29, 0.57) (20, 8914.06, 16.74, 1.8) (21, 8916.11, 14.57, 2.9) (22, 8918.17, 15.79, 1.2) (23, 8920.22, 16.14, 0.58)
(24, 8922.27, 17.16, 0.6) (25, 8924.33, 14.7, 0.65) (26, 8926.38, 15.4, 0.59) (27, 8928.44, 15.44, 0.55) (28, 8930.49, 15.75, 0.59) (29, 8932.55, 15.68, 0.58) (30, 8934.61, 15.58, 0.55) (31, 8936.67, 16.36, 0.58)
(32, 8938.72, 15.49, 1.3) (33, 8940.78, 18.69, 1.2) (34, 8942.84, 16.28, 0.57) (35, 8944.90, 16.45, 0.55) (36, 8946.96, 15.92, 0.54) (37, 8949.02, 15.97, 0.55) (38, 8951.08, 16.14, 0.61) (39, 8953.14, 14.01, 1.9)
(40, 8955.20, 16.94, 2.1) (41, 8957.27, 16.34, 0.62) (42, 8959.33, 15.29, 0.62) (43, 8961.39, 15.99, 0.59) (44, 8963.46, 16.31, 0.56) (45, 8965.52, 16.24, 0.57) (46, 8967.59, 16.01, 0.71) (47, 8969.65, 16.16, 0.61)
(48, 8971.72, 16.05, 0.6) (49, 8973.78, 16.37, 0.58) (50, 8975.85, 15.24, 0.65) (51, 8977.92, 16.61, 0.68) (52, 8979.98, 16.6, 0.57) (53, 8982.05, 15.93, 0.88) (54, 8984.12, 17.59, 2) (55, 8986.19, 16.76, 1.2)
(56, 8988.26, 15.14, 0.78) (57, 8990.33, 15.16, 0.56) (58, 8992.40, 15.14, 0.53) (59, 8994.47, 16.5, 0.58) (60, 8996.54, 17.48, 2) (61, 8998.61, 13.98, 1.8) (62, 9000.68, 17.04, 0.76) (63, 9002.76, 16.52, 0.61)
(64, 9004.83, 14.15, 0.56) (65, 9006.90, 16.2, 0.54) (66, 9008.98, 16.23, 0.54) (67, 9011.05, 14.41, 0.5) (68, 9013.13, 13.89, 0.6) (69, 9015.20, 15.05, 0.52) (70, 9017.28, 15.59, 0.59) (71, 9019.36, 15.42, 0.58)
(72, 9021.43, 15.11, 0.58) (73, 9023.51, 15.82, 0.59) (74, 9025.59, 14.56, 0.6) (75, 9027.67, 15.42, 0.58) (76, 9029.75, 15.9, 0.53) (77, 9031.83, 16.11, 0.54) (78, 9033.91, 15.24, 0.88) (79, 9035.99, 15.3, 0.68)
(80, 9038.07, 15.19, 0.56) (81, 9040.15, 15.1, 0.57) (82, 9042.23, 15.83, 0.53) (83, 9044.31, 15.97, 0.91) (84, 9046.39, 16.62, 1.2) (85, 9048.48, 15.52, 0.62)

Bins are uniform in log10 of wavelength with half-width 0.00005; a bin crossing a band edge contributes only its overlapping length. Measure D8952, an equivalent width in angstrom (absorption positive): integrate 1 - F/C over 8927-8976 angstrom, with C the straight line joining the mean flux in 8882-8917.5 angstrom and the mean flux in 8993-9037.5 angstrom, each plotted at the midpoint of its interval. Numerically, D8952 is -0.60 angstrom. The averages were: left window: 16.1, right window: 15.5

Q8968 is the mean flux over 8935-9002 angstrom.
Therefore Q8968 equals 16.1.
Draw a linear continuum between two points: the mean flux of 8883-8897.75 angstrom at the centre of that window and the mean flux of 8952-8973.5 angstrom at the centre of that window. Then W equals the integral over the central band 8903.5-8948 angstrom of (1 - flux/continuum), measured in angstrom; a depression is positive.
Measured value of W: 0.32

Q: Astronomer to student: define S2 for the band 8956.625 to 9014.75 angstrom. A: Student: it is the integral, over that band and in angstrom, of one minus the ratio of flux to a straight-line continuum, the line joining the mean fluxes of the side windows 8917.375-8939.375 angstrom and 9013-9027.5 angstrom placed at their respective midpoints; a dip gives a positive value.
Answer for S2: -1.88 angstrom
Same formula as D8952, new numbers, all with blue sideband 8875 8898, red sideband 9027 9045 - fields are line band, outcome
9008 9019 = 0.5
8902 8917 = 0.3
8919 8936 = 0.6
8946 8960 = 0.3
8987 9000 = 0.2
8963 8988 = -0.5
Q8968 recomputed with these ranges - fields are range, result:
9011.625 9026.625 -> 15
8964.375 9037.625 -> 15.7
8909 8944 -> 16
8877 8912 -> 16.3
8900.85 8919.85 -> 16.1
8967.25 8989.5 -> 16.2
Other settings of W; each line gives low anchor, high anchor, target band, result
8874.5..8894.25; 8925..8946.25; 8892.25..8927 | 0.73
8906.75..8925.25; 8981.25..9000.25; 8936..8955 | -0.20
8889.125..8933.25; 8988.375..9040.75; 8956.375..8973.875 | -0.41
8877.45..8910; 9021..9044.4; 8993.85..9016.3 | 0.07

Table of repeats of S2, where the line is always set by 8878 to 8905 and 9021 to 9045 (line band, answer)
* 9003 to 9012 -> 0.13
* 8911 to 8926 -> 0.14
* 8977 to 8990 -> -0.54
